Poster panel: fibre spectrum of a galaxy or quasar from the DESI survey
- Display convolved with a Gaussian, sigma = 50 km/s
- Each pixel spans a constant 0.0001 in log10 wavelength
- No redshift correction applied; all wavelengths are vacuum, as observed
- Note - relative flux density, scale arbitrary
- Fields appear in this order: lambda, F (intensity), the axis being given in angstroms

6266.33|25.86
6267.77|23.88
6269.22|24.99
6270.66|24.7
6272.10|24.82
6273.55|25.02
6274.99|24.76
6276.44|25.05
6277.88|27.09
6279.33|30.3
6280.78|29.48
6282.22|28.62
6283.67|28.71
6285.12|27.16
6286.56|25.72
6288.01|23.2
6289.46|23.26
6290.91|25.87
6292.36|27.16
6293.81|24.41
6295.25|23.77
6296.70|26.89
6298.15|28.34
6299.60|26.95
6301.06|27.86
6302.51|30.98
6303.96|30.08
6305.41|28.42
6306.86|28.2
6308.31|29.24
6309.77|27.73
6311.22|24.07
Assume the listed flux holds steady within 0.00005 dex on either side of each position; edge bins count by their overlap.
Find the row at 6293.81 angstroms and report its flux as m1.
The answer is 24.41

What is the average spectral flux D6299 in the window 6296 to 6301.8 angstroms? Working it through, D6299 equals 27.5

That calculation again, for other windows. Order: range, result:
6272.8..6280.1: 26.4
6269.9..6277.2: 24.9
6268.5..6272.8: 24.9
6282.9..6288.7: 26.2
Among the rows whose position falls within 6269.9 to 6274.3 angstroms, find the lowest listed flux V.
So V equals 24.7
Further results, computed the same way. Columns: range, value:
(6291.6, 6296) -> 23.77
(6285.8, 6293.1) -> 23.2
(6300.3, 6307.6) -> 27.86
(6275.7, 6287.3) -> 25.05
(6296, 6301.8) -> 26.89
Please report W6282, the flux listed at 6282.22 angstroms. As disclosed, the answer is 28.62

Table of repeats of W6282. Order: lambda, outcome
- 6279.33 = 30.3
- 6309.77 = 27.73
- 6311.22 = 24.07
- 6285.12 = 27.16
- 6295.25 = 23.77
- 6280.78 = 29.48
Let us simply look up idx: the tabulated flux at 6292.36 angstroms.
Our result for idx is 27.16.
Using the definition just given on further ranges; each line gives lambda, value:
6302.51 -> 30.98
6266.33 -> 25.86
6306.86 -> 28.2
